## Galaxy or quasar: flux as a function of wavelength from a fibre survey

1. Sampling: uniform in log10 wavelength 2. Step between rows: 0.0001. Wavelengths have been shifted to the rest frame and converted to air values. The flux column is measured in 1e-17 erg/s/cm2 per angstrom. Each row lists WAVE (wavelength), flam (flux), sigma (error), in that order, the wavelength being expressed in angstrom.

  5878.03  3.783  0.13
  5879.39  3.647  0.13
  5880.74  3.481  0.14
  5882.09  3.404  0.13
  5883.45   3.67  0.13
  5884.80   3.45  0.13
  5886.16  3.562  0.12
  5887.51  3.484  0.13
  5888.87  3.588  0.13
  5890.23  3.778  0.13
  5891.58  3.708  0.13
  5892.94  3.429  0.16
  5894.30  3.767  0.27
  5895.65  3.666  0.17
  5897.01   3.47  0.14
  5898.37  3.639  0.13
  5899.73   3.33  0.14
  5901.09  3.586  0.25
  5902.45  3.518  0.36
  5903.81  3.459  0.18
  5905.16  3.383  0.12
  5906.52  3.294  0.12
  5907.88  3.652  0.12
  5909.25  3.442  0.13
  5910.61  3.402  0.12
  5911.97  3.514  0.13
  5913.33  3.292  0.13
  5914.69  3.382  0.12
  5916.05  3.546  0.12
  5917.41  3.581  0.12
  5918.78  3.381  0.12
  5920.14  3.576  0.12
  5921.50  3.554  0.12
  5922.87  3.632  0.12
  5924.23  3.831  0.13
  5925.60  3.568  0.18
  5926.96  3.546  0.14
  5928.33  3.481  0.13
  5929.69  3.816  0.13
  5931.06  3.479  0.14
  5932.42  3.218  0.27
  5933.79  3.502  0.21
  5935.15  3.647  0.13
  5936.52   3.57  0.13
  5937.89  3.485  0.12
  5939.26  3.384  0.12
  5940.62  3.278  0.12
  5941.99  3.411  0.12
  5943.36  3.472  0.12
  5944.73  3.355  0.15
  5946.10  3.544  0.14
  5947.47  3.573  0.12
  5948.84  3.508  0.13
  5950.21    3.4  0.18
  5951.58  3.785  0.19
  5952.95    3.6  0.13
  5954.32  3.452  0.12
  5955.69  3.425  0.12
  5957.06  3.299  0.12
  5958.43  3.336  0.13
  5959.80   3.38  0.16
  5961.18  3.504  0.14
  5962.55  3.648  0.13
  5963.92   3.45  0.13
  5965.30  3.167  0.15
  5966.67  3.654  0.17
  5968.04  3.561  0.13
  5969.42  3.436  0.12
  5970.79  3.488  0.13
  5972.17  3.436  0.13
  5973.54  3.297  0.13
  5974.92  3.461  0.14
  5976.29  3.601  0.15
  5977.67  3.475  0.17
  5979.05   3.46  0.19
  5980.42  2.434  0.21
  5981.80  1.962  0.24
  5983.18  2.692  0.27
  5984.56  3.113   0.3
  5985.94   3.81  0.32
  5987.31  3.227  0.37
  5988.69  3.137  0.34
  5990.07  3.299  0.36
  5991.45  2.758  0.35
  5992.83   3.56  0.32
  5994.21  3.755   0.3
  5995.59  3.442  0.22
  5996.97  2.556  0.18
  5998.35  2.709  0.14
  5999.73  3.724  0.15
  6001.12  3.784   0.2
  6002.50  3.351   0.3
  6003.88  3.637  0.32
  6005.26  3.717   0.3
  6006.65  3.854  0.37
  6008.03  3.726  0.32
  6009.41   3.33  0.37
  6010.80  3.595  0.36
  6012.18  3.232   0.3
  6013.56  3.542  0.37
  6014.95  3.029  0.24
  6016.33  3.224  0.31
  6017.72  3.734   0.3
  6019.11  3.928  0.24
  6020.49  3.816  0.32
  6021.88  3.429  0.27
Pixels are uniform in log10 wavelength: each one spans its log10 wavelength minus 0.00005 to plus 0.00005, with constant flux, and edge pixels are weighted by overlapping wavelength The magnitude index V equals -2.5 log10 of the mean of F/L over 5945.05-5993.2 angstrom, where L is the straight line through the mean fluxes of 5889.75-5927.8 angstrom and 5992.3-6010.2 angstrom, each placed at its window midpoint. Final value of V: 0.049 mag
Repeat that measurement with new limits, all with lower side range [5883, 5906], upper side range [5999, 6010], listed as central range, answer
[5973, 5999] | 0.15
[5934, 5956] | 0.03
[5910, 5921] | 0.03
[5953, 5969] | 0.05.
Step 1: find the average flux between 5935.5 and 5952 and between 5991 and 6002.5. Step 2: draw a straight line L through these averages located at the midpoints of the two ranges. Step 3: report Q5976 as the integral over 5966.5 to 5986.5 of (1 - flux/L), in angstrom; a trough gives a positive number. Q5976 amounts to 0.74 angstrom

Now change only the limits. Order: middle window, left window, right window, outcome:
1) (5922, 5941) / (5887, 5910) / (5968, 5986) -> -0.8 angstrom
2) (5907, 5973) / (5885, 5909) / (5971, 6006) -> -1.6 angstrom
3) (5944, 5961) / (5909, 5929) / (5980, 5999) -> -0.9 angstrom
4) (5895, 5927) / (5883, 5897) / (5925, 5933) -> 0.5 angstrom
